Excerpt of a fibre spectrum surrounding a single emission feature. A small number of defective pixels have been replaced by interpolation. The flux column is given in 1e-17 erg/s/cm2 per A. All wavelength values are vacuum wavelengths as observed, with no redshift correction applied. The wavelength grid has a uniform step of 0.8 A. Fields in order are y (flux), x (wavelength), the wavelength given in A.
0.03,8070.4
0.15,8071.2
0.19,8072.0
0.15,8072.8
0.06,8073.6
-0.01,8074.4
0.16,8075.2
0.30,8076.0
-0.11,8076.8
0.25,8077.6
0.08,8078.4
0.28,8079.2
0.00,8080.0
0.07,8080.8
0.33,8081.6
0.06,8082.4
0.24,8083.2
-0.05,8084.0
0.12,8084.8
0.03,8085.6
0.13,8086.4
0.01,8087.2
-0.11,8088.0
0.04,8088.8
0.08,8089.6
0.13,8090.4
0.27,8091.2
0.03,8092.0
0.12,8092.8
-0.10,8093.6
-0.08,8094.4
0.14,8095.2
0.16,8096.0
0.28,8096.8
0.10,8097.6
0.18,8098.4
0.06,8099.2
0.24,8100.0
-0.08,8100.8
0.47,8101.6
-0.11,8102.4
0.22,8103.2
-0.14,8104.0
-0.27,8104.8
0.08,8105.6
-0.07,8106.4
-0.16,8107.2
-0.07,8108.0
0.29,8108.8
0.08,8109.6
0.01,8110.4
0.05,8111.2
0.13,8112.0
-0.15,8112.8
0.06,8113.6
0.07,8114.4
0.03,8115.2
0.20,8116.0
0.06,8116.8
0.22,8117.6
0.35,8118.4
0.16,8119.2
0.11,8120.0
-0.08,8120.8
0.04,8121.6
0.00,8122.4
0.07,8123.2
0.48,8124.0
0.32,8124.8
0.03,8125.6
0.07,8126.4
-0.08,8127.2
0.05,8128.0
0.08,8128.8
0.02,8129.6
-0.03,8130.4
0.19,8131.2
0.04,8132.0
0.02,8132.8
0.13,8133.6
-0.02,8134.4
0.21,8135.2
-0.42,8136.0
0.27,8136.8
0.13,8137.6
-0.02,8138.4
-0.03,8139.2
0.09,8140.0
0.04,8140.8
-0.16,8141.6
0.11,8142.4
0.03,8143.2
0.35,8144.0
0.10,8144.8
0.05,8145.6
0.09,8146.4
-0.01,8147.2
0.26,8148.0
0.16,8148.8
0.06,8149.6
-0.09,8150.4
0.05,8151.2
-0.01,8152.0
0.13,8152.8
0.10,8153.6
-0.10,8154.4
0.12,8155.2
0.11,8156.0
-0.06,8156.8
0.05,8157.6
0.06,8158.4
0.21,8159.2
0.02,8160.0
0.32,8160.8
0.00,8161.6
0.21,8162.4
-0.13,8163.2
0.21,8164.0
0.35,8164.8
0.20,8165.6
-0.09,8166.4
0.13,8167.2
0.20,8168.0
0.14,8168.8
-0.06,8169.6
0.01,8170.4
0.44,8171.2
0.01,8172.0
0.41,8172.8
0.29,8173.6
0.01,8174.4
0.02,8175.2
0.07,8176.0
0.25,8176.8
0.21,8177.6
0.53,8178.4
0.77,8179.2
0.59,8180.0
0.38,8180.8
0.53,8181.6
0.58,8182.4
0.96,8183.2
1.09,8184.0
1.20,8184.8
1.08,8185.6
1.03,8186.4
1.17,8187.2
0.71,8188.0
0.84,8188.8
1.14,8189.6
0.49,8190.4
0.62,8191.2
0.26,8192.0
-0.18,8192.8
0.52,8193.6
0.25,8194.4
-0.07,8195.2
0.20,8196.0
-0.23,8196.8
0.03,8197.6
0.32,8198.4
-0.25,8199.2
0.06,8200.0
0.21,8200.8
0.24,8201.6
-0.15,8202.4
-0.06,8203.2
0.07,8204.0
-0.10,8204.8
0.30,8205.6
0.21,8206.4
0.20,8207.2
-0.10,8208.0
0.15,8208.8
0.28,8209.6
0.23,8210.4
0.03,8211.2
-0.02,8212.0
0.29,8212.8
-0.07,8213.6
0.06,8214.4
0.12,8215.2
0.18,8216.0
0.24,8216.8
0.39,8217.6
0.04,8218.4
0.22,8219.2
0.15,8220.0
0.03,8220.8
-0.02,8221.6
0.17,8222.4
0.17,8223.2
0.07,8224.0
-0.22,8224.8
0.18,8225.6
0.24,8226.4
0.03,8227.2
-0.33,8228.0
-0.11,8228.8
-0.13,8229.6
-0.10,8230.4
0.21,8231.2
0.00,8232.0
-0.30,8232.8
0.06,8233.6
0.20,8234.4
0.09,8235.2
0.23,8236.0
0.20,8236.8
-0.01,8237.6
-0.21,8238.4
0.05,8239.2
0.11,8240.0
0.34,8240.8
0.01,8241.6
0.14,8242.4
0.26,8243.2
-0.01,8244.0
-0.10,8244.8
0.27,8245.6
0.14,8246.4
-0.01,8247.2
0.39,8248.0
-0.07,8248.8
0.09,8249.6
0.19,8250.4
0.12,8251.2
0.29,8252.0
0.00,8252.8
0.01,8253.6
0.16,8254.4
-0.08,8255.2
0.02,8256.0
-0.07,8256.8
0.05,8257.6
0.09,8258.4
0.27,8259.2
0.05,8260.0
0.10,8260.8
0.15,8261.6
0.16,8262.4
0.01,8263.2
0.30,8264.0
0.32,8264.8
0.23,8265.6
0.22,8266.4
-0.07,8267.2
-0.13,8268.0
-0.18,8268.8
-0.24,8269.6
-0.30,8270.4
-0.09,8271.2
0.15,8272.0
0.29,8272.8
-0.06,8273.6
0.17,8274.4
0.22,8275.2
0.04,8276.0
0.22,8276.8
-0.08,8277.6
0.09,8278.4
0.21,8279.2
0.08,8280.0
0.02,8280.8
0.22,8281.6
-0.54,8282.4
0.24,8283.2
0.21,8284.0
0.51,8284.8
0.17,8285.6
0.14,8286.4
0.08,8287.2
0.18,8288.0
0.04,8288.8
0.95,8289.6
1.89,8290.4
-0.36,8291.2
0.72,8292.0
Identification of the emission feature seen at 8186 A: [O II]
